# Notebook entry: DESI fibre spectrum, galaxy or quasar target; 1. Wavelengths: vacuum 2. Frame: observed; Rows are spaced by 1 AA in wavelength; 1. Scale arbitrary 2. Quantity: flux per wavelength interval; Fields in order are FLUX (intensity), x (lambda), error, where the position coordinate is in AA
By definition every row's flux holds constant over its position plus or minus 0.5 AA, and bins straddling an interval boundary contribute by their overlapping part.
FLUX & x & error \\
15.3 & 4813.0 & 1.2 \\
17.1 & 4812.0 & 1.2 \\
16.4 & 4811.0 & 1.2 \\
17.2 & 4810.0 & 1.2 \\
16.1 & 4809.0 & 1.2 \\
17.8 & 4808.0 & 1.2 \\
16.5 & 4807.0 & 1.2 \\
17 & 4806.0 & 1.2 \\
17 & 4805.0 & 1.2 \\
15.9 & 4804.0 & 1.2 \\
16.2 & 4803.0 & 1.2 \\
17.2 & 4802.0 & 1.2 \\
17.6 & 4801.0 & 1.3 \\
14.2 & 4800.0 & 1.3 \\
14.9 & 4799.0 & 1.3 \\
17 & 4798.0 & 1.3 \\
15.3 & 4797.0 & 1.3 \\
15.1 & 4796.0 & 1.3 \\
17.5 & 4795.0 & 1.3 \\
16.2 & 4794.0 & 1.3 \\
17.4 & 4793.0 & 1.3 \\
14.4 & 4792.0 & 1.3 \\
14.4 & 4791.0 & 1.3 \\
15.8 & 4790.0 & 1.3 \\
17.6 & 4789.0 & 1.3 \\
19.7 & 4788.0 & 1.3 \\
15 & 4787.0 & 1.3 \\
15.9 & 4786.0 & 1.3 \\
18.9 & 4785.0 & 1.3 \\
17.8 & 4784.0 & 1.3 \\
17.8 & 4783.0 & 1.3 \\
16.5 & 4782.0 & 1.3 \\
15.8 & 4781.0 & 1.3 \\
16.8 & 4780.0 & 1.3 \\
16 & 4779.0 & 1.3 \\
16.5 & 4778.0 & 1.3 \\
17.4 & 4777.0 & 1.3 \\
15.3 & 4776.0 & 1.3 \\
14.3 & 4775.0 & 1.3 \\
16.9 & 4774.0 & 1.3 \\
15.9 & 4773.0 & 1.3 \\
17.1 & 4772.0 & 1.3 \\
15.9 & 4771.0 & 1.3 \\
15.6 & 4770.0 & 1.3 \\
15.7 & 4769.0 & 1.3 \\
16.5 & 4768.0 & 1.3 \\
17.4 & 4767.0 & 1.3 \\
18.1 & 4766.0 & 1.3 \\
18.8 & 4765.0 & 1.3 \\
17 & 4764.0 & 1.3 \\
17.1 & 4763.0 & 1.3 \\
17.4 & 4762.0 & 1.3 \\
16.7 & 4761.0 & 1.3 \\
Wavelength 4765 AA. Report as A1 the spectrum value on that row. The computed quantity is 18.8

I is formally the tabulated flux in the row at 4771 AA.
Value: 15.9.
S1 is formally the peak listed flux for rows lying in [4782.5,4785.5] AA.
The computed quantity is 18.9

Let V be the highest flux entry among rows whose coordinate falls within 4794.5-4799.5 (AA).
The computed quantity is 17.5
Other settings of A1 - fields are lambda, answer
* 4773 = 15.9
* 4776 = 15.3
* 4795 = 17.5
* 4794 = 16.2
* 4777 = 17.4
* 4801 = 17.6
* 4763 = 17.1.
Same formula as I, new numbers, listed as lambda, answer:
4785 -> 18.9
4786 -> 15.9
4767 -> 17.4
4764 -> 17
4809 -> 16.1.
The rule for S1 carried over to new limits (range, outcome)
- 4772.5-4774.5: 16.9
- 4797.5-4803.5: 17.6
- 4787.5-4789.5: 19.7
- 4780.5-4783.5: 17.8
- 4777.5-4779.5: 16.5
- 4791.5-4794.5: 17.4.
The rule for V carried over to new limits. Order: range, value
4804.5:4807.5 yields 17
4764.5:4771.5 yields 18.8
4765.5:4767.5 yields 18.1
